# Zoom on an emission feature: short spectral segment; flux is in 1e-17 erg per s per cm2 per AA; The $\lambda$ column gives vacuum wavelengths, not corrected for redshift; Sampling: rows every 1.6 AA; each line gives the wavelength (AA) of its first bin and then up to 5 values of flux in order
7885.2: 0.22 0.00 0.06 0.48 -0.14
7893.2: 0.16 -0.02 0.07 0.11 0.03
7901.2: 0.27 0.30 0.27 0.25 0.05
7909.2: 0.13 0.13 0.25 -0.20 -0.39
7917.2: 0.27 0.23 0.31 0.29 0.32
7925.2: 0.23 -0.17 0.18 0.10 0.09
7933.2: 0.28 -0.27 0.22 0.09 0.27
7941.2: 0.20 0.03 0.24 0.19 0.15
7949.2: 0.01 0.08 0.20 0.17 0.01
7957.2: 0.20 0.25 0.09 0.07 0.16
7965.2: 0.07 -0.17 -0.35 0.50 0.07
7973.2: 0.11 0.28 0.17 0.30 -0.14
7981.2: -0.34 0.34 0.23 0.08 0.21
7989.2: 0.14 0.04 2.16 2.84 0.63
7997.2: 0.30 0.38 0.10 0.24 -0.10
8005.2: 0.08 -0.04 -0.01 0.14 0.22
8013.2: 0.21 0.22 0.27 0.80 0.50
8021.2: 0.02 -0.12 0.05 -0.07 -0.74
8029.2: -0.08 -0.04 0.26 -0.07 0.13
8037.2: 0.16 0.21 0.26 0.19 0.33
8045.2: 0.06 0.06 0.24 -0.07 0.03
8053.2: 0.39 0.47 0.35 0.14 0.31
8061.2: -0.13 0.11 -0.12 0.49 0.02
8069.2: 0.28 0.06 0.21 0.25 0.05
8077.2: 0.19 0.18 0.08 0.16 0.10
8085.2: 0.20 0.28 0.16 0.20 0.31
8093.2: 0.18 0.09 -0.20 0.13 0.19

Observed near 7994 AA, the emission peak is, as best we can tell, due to H-alpha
